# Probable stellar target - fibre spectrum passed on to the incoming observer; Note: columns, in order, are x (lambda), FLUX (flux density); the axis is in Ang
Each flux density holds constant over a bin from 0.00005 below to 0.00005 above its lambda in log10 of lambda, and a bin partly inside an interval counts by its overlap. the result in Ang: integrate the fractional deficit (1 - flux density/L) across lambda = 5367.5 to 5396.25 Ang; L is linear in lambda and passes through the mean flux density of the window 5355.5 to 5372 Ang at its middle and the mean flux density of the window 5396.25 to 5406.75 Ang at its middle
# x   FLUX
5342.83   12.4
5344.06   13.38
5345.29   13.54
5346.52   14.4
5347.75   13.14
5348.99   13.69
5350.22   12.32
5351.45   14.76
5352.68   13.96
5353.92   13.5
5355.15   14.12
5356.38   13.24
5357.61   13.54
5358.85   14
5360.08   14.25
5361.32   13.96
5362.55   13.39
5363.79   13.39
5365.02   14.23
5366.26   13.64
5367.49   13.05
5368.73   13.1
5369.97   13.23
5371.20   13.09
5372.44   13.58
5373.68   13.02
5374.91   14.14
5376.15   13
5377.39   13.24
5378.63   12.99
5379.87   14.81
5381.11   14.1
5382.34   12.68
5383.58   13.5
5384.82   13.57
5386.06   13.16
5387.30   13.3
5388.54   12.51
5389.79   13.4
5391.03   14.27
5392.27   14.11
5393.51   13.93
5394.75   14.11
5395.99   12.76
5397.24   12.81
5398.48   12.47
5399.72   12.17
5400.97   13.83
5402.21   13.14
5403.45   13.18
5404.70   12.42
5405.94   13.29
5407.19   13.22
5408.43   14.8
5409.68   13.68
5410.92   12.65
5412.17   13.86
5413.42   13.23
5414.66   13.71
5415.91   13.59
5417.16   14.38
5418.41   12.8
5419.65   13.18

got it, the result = -0.5 Ang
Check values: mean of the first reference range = 13.6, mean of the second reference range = 12.9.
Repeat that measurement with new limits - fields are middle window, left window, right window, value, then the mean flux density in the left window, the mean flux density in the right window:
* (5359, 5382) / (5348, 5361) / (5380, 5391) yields 0.0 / 13.7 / 13.4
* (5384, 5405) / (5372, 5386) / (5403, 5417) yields 0.3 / 13.5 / 13.4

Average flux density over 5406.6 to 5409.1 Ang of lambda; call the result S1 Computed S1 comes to 14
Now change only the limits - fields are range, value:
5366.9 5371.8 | 13.1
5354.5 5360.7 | 13.8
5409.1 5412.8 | 13.4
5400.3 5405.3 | 13.1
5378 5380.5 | 13.9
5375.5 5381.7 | 13.6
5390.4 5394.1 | 14.1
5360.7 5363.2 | 13.7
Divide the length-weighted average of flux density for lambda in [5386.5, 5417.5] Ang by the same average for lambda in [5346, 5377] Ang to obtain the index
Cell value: 1.0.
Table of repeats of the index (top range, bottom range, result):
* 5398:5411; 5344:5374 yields 0.97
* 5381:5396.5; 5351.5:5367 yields 0.98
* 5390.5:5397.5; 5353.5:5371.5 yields 1.01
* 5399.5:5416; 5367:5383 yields 1.00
